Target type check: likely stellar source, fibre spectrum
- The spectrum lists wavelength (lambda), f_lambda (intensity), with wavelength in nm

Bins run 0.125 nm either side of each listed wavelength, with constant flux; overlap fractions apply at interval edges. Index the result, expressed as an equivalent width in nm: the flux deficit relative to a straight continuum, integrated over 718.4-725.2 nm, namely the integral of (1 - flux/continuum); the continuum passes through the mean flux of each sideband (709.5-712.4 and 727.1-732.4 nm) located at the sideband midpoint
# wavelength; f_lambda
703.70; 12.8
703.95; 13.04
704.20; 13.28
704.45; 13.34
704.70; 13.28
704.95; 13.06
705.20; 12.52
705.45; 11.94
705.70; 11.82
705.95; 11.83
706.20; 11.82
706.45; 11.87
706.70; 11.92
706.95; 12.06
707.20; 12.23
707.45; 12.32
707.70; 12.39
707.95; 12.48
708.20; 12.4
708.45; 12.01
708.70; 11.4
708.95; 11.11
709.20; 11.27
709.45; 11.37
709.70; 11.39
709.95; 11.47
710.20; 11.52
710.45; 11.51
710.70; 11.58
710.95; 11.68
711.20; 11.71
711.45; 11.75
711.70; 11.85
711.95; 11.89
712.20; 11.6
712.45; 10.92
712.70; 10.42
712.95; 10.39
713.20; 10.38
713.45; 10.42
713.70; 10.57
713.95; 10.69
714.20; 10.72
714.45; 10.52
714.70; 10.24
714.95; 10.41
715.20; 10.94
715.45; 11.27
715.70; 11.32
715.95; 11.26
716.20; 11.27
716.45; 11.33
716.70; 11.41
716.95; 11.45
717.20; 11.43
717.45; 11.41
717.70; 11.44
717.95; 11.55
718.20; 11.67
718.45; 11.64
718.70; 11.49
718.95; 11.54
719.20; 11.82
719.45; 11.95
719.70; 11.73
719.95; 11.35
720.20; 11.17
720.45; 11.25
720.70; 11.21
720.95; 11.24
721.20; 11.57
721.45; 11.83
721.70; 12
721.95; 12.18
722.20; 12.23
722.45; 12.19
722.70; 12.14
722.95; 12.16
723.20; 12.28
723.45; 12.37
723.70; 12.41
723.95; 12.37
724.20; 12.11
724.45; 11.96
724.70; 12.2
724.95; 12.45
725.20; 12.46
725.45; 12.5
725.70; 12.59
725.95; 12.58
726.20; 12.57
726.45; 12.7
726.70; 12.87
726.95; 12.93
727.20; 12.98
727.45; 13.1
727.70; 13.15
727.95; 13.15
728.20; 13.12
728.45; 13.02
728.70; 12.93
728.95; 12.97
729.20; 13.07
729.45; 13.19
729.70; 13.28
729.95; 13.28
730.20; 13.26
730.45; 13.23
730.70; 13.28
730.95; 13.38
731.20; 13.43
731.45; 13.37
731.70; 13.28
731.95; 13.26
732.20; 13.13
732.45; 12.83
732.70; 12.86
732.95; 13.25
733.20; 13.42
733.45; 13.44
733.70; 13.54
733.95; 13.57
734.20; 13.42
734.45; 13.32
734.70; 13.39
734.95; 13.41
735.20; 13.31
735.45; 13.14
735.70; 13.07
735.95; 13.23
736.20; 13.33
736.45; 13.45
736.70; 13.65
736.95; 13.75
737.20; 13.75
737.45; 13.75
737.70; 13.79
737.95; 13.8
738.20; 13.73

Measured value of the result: 0.34 nm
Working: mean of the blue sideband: 11.6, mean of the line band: 11.9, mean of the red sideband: 13.2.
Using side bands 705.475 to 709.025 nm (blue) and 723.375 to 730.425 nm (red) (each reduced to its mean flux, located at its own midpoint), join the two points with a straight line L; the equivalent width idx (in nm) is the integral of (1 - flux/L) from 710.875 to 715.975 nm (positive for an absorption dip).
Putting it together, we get 0.52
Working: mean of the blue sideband 12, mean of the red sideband 12.8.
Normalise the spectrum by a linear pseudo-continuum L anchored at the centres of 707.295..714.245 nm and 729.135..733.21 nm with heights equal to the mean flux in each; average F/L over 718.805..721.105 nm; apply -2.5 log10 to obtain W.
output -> 0.07 mag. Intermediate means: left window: 11.4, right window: 13.2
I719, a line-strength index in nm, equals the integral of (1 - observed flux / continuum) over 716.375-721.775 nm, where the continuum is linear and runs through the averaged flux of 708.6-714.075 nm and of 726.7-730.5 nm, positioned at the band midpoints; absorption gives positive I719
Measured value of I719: 0.24 nm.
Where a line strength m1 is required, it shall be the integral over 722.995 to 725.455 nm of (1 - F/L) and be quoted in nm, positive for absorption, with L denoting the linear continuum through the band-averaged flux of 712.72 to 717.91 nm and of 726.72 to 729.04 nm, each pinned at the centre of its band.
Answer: 0.03 nm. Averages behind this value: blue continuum 10.9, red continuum 13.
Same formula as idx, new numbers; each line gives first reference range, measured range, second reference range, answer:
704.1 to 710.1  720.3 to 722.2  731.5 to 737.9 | 0.17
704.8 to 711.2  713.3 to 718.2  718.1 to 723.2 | 0.31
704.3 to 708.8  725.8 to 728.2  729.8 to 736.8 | 0.03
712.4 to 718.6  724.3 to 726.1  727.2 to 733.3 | 0.01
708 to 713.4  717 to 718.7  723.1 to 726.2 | 0.05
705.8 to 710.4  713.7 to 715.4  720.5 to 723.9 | 0.18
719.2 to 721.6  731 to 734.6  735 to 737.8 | -0.07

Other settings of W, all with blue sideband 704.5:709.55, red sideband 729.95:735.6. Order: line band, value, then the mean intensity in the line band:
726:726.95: 0.02 mag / 12.7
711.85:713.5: 0.14 mag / 10.9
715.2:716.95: 0.11 mag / 11.3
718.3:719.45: 0.09 mag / 11.7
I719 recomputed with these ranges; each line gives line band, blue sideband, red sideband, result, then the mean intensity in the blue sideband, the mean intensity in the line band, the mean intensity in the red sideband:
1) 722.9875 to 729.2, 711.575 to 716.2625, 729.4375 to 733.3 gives -0.06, 10.9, 12.7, 13.2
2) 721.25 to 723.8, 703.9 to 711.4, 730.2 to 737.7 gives 0.13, 12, 12.2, 13.4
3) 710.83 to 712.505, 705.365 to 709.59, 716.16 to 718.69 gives 0.01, 11.9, 11.7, 11.5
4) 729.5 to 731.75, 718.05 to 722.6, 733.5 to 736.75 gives -0.08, 11.7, 13.3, 13.4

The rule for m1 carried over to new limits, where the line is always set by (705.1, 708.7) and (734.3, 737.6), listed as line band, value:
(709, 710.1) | 0.077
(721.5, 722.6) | 0.057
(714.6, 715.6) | 0.138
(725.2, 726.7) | 0.042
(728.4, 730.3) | 0.000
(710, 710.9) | 0.052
